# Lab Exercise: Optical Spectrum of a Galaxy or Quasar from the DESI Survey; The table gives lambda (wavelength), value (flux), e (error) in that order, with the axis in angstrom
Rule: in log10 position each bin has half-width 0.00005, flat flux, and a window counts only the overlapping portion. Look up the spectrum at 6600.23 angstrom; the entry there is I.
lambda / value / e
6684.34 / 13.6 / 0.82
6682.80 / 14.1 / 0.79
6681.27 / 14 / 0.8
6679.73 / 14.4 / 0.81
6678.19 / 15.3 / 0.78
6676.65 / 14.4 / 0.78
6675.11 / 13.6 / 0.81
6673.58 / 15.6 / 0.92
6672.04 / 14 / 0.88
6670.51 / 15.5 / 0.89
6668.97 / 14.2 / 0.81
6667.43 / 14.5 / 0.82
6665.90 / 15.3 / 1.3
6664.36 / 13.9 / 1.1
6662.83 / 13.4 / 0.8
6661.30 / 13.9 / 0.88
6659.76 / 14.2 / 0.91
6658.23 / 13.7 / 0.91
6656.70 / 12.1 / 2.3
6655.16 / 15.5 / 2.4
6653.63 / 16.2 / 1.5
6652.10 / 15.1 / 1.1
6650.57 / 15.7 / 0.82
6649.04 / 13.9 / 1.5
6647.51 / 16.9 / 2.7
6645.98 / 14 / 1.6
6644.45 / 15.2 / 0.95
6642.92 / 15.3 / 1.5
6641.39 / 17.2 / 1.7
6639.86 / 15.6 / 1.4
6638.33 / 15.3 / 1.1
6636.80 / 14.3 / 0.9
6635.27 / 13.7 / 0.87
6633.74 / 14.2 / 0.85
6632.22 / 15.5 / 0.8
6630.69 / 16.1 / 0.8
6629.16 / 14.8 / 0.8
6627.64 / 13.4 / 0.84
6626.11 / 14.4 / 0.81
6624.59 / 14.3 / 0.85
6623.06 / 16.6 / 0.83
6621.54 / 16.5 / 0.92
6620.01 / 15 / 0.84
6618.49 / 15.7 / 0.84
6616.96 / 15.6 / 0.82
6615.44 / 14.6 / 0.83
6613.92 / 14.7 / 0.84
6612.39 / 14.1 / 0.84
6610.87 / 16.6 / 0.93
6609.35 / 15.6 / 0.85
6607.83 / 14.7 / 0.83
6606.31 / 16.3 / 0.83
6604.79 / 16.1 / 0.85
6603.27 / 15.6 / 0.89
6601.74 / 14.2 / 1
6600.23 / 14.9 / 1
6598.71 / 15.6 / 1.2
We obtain 14.9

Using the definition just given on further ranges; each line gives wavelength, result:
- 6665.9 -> 15.3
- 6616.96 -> 15.6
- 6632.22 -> 15.5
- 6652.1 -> 15.1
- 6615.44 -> 14.6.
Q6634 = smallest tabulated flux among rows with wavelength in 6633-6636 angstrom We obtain 13.7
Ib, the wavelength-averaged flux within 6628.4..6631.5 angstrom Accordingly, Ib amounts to 15.4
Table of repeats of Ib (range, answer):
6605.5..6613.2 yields 15.5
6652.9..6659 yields 14.4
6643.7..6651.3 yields 15.1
